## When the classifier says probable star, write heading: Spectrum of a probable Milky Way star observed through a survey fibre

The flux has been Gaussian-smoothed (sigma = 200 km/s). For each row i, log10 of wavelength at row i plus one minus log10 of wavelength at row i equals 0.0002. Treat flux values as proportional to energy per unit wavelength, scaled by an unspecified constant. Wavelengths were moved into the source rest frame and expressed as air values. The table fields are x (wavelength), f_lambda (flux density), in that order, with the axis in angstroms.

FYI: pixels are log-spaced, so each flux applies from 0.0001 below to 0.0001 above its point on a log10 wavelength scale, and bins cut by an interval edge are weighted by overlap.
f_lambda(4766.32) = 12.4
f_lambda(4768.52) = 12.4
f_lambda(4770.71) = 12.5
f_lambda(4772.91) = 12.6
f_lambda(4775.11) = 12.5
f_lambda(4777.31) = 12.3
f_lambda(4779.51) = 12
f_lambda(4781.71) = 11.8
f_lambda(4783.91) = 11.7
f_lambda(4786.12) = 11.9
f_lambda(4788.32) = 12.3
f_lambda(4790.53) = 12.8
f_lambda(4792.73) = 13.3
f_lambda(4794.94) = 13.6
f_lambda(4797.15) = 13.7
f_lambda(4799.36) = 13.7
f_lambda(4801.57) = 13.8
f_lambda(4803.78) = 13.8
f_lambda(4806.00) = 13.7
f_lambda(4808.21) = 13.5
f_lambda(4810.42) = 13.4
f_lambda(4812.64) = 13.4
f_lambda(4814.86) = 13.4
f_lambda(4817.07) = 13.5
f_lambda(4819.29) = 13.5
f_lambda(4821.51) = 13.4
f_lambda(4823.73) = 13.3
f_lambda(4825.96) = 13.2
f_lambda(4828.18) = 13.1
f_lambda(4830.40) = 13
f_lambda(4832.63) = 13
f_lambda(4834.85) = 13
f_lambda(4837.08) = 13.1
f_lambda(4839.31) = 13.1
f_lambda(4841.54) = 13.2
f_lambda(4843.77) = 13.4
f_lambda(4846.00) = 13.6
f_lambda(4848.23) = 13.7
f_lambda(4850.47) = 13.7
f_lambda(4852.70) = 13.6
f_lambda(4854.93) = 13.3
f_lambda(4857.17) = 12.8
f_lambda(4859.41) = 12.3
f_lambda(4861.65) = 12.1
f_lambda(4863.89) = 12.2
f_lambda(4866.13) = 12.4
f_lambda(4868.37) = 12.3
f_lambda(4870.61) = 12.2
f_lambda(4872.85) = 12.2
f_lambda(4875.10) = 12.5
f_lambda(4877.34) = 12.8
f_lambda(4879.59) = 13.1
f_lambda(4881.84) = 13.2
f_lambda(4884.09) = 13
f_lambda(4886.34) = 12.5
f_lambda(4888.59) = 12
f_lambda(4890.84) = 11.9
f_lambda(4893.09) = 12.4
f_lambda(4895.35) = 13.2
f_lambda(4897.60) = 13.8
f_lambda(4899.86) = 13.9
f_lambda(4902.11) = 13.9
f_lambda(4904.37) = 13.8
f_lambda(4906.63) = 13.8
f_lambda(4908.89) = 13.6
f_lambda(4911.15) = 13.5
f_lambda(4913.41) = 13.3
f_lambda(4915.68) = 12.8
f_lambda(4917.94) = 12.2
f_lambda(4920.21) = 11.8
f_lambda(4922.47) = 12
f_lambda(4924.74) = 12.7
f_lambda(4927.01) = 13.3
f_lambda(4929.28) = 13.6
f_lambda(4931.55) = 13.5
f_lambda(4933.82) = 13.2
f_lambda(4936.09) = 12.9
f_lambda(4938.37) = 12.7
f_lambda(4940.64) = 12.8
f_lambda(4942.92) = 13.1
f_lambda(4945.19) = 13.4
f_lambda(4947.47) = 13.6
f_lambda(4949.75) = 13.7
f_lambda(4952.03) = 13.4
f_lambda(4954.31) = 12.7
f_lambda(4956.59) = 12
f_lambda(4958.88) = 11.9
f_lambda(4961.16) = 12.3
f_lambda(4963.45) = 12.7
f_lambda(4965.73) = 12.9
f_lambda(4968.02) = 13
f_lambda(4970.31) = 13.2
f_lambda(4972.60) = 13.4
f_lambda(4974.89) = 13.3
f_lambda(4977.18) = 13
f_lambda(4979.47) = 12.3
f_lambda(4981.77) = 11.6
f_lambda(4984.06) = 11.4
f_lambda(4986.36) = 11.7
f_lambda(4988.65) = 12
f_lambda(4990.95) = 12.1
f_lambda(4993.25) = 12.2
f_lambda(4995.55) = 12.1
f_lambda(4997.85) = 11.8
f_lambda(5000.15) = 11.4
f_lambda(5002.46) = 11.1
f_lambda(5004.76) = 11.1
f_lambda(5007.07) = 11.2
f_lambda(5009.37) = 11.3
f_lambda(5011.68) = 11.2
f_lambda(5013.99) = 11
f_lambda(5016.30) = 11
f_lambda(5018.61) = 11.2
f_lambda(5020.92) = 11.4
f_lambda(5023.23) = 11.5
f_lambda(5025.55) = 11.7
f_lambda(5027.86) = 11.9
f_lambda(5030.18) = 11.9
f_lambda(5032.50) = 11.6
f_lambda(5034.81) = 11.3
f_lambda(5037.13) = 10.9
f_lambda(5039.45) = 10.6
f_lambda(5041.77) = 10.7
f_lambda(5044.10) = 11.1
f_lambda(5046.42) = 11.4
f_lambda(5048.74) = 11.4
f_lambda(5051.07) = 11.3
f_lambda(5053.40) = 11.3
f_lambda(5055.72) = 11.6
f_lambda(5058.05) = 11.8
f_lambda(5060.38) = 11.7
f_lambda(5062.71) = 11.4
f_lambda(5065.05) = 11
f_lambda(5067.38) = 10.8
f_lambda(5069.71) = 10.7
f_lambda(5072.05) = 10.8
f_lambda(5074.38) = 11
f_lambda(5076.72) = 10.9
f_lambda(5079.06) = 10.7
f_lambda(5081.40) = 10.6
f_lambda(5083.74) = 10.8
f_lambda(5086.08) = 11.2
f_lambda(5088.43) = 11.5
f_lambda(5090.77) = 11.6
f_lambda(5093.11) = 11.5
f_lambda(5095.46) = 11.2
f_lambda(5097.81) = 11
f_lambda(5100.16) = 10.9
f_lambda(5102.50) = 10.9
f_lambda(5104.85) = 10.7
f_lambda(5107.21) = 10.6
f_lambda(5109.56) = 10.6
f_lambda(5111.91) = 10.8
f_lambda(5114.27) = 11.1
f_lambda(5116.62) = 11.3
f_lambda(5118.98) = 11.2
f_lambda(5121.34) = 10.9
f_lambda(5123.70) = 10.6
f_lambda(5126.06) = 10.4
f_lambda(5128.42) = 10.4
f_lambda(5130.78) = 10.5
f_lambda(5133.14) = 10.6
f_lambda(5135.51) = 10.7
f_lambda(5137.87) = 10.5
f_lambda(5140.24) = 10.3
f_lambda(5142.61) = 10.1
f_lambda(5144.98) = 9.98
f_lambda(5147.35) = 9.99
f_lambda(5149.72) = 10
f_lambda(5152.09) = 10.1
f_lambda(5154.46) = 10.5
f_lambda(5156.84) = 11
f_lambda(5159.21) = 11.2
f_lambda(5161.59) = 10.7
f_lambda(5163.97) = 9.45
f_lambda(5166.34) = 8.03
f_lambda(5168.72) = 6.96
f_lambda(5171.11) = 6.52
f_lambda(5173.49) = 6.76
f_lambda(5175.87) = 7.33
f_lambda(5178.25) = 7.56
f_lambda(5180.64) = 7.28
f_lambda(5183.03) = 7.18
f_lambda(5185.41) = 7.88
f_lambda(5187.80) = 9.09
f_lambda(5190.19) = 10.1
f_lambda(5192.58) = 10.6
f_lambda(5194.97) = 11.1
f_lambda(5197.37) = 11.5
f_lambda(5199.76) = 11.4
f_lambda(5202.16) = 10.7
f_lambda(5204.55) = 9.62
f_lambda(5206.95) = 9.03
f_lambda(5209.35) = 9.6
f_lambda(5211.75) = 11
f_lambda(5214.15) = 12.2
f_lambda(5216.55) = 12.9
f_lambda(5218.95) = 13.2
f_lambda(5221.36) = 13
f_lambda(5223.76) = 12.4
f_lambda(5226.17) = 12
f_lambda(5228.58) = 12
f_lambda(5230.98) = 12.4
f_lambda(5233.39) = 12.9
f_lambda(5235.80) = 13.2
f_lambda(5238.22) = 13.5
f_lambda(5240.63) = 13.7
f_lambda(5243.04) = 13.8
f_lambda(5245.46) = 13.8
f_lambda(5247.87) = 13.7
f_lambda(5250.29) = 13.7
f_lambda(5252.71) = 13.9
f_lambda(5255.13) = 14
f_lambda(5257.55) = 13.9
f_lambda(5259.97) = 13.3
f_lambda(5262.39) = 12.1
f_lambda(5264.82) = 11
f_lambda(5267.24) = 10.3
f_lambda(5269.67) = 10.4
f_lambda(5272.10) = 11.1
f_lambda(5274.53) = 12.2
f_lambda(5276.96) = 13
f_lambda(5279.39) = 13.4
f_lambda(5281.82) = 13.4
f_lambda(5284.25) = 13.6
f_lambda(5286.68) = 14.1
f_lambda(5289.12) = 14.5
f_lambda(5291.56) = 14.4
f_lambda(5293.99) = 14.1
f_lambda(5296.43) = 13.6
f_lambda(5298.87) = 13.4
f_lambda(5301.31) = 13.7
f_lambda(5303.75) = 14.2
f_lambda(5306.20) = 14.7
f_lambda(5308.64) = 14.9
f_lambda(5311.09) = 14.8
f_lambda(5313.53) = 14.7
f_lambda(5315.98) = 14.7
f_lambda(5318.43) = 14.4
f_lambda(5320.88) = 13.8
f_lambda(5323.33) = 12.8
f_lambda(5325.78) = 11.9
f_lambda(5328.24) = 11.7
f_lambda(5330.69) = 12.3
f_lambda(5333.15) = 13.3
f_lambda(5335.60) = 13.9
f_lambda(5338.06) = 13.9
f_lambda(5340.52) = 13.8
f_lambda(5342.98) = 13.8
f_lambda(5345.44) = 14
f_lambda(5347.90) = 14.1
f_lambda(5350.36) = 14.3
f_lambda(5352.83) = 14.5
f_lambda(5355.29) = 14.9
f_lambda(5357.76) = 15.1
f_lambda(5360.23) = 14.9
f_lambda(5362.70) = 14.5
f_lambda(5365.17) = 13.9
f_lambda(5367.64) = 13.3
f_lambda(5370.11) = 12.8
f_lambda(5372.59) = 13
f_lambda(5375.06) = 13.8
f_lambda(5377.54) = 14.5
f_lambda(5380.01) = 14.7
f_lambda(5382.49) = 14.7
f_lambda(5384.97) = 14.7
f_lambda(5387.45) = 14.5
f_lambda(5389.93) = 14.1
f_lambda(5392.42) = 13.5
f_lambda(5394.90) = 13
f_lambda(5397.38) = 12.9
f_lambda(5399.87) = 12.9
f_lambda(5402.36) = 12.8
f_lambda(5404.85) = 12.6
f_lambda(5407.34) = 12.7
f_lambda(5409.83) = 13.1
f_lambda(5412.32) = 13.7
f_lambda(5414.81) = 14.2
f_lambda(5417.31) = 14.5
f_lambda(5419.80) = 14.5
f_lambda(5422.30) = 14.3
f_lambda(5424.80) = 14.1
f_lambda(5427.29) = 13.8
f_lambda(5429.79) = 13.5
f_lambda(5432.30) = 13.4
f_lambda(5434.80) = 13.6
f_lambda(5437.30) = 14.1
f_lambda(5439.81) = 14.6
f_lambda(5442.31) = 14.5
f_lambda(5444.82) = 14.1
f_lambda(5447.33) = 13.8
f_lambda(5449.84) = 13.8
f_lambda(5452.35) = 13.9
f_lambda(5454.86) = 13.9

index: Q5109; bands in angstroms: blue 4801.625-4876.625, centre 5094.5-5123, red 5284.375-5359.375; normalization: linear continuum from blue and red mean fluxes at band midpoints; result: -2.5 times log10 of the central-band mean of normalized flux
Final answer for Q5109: 0.24 mag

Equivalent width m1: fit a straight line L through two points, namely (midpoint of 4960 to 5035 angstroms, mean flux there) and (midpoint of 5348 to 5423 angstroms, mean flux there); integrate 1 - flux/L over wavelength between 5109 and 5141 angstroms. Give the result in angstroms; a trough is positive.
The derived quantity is 4.70 angstroms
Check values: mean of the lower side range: 11.9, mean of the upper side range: 13.9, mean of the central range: 10.7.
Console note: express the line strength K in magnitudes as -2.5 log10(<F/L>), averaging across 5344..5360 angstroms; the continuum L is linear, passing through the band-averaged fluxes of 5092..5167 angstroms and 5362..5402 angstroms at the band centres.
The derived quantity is -0.09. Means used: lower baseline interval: 10.6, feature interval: 14.5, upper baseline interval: 13.8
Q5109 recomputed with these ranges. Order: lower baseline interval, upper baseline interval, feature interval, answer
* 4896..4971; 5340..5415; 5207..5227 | 0.15 mag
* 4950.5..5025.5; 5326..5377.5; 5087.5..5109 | 0.13 mag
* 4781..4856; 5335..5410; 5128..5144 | 0.29 mag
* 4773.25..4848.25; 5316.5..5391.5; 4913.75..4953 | 0.02 mag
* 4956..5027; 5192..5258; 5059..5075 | 0.09 mag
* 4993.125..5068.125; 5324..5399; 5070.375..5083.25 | 0.09 mag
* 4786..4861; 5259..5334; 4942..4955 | -0.01 mag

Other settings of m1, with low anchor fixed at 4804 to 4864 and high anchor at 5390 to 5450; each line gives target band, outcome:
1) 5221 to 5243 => 1.1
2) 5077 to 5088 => 2.1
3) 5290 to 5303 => -0.3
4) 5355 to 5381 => -0.9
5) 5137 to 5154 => 4.2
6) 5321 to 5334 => 1.1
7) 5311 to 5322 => -0.7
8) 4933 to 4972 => 1.2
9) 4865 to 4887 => 1.1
